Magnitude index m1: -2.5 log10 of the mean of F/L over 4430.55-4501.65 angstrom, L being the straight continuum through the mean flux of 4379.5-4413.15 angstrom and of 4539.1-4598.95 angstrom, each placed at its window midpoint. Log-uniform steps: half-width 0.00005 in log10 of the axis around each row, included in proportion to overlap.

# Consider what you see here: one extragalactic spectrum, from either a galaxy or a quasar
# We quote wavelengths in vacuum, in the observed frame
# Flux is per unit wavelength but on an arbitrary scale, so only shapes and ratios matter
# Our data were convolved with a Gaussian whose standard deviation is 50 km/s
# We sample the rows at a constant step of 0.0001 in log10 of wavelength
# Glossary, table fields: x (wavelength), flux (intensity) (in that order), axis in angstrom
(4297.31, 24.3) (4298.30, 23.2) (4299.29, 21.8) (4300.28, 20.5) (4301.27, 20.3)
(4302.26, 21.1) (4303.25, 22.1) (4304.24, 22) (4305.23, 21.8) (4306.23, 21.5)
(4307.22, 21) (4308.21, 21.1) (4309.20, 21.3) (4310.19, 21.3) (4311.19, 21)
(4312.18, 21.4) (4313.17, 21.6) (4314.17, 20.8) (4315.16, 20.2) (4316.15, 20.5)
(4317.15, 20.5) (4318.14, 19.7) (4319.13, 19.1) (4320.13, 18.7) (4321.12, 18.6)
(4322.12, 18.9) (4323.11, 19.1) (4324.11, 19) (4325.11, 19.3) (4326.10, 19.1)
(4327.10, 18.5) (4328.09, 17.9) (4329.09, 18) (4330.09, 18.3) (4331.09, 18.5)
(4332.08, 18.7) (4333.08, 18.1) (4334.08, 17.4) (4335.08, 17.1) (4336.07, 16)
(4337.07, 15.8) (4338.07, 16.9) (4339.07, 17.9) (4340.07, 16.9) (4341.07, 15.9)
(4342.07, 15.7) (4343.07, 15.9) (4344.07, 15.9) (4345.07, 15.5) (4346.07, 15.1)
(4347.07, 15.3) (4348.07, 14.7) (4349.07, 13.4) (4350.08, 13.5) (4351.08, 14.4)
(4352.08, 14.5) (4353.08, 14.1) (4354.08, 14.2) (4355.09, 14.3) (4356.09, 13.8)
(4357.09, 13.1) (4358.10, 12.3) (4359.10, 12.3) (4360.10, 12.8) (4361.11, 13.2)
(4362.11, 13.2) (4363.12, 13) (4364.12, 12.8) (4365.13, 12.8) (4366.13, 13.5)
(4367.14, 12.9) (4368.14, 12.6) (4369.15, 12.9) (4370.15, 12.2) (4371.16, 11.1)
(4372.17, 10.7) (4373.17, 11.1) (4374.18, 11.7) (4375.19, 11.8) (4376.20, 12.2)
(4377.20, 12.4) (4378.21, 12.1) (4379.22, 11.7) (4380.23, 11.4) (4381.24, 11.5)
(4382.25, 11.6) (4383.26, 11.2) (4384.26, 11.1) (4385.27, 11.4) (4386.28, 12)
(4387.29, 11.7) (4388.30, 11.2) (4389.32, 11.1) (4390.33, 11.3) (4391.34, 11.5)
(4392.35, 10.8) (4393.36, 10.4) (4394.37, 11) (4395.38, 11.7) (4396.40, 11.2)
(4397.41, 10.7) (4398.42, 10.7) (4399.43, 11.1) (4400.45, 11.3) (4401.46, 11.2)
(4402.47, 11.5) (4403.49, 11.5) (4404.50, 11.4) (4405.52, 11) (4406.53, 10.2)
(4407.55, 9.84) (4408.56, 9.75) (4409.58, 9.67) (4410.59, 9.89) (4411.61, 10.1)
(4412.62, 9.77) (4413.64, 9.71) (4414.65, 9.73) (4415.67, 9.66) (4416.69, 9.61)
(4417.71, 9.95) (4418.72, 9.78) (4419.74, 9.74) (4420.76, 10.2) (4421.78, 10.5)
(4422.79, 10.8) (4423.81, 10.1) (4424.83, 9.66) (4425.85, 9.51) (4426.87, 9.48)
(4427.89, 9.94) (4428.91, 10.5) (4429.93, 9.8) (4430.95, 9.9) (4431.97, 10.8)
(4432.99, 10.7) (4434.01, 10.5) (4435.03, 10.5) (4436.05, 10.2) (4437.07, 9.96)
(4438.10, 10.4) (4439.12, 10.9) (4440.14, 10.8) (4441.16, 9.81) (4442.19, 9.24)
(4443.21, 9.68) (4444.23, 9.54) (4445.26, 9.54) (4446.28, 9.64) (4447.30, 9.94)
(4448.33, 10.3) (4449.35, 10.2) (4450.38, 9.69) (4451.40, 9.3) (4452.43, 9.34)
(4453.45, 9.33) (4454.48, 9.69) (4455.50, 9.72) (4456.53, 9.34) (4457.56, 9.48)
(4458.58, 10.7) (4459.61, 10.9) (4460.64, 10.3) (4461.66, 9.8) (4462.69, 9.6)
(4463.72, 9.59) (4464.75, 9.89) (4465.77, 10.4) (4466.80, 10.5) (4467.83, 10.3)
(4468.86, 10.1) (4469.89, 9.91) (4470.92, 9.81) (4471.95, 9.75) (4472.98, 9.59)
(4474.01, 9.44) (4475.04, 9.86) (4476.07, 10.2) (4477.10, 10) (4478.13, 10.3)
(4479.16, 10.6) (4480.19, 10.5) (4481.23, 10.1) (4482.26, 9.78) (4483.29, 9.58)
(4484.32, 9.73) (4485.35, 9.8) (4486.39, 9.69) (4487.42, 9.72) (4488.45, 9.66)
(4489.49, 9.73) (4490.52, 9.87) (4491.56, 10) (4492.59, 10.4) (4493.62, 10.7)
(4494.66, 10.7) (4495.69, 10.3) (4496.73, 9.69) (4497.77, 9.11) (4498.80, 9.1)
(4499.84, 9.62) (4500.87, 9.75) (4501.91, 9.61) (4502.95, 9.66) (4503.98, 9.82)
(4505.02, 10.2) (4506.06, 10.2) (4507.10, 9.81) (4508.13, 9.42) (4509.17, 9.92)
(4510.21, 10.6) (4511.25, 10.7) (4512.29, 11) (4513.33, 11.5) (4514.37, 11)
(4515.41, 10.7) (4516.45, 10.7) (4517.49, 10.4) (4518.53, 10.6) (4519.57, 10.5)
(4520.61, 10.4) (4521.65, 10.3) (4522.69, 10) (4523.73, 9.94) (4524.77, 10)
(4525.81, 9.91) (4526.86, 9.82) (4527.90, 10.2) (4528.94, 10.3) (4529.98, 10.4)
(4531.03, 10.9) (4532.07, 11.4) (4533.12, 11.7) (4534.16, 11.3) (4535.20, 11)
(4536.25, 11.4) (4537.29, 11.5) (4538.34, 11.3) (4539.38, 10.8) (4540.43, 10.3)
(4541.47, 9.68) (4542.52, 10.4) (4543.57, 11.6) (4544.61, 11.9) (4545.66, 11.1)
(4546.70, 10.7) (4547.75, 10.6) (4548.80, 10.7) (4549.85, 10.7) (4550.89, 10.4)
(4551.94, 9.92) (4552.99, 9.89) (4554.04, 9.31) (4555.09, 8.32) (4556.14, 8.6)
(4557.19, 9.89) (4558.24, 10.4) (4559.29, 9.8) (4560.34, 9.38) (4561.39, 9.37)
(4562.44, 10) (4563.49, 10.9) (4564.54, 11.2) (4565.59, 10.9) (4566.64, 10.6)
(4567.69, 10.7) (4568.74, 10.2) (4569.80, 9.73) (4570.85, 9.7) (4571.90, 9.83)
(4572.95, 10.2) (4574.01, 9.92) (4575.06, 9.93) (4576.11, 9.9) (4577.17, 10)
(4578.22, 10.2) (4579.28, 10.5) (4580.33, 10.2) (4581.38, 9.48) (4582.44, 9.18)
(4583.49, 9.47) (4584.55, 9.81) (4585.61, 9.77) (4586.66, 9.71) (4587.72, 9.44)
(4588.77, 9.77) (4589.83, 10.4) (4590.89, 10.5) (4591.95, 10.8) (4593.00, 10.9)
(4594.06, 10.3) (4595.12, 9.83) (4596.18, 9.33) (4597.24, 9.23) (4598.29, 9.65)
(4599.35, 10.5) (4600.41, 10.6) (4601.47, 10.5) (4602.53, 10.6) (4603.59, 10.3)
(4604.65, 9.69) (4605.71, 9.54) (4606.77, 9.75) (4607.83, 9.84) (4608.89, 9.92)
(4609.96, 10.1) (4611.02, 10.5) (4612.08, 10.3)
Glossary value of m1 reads 0.07 mag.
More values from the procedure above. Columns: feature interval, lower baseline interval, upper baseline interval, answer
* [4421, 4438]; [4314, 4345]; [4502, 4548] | 0.36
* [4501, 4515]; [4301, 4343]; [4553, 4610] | 0.22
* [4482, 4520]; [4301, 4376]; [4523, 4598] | 0.18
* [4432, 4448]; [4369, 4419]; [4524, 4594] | 0.07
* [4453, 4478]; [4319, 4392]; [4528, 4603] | 0.23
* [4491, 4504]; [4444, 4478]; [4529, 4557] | 0.03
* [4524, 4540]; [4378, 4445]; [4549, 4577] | -0.07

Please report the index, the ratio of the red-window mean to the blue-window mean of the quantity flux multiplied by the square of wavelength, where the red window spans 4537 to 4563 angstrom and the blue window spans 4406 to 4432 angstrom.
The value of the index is 1.09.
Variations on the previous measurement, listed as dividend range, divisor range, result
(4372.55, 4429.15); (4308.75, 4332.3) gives 0.57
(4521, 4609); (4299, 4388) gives 0.71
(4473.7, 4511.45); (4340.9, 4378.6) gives 0.79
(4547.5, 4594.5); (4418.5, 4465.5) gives 1.06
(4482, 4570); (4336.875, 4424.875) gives 0.91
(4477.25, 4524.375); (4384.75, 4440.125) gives 1.00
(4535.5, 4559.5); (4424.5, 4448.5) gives 1.09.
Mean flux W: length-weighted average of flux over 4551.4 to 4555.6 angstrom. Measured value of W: 9.35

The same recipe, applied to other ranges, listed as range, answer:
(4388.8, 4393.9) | 11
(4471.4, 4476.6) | 9.77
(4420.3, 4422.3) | 10.4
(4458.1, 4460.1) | 10.8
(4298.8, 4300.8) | 21.1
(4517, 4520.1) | 10.5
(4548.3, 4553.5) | 10.3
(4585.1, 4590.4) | 9.83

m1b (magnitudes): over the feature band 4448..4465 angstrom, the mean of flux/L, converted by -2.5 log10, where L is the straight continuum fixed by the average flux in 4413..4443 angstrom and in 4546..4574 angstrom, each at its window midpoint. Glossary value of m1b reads 0.03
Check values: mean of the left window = 10.1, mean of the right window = 10.1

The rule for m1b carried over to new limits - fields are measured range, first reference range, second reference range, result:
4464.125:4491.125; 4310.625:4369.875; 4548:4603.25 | 0.26 mag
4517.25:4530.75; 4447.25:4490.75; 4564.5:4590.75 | -0.03 mag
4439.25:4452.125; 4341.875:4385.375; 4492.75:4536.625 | 0.18 mag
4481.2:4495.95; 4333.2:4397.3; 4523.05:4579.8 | 0.14 mag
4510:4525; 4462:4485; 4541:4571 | -0.05 mag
